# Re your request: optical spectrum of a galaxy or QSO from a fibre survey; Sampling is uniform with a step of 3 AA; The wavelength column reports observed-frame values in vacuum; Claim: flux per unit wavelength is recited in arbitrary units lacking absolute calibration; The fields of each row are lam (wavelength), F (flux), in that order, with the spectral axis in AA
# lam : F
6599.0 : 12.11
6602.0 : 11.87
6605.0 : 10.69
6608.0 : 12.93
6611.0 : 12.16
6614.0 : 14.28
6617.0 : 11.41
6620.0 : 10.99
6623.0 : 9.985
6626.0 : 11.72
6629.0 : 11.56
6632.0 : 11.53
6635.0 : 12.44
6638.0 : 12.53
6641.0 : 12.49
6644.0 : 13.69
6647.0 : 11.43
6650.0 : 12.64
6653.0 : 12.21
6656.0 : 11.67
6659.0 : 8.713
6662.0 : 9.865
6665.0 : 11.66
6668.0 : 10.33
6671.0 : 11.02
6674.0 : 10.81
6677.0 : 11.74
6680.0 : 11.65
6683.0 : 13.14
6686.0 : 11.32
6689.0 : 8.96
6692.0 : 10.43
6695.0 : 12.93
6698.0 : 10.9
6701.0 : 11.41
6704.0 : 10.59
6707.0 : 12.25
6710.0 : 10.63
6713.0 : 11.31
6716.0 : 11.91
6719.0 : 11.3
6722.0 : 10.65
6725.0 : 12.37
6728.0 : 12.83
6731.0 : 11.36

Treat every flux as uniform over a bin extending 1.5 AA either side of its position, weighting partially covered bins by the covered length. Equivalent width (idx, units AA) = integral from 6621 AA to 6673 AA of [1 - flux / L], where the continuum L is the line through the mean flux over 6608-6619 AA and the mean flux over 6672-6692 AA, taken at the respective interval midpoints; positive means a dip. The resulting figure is 1.8 AA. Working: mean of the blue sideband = 12.6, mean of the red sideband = 11.2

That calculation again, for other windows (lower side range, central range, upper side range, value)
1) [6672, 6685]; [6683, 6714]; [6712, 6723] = 1.0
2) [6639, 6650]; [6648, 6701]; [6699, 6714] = 3.2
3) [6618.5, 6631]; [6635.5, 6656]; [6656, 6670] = -3.4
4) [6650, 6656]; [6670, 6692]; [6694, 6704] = 1.1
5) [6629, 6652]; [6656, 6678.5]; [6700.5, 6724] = 2.4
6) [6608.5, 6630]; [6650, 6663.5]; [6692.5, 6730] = 1.0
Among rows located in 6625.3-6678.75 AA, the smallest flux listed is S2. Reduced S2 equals 8.713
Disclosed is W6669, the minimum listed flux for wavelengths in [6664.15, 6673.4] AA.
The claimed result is 10.33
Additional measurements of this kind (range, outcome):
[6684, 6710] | 8.96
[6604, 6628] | 9.985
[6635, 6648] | 11.43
